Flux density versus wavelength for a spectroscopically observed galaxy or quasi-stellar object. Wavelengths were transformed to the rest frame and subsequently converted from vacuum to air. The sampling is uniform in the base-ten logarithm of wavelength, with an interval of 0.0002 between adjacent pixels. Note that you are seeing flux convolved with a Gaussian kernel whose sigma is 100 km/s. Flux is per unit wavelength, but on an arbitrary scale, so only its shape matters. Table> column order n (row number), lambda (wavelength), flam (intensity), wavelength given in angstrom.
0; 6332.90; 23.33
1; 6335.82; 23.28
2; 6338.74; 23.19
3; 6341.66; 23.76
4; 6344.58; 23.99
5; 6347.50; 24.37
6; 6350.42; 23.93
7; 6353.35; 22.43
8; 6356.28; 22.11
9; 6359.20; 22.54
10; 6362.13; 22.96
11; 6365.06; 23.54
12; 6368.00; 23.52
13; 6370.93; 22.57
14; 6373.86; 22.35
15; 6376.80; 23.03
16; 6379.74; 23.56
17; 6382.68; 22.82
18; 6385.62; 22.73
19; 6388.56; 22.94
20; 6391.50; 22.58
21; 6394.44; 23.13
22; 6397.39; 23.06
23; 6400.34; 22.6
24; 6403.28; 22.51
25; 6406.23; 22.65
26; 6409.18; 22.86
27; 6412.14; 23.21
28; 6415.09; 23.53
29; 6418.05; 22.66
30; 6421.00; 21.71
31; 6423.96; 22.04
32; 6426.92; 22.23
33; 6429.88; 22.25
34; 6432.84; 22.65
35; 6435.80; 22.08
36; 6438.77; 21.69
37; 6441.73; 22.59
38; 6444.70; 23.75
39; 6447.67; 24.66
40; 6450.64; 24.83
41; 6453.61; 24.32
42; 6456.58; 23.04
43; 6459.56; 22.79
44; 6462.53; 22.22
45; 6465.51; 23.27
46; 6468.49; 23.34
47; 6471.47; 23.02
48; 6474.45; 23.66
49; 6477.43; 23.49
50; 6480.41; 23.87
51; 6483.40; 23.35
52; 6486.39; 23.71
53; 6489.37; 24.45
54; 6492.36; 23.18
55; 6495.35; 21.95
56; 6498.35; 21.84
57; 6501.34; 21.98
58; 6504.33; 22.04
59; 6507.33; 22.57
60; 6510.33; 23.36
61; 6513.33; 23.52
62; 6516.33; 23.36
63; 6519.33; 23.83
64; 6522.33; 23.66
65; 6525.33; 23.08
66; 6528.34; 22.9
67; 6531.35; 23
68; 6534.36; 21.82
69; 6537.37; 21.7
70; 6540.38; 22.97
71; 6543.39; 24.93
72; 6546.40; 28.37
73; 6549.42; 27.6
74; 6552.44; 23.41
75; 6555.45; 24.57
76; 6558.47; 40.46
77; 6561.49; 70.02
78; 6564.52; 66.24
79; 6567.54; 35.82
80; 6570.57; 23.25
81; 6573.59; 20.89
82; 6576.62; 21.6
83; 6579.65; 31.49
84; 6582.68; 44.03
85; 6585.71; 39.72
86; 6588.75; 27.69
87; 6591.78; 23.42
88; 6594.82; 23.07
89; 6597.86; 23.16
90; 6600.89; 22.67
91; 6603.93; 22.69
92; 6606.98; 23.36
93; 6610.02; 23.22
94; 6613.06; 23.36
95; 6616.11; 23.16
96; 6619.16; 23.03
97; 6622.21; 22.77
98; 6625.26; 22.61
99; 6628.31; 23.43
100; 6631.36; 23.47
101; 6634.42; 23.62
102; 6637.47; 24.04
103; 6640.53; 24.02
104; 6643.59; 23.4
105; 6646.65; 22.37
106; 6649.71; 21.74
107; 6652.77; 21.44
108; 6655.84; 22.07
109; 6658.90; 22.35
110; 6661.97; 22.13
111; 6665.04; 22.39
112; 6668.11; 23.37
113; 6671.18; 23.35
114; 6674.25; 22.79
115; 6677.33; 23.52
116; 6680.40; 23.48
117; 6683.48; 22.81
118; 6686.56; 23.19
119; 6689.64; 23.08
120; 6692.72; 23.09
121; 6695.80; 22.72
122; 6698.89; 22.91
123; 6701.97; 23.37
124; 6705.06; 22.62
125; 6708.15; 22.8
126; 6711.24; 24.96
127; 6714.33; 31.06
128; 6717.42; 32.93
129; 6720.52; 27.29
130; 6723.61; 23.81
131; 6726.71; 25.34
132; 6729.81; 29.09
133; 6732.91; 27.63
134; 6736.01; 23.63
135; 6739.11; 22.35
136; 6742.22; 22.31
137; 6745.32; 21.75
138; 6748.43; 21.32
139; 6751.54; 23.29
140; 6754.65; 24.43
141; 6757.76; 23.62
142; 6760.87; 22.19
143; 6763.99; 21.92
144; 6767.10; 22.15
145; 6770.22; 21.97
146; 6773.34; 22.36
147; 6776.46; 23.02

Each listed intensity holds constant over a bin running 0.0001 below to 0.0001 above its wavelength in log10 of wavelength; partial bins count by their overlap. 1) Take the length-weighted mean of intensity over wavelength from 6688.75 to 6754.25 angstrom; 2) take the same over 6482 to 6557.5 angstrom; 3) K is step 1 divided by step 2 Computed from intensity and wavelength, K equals 1.04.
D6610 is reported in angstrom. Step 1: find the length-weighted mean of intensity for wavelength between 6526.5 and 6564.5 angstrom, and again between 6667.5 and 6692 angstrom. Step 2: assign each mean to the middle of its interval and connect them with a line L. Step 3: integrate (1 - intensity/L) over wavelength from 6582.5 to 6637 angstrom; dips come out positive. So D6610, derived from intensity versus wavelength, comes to 4.4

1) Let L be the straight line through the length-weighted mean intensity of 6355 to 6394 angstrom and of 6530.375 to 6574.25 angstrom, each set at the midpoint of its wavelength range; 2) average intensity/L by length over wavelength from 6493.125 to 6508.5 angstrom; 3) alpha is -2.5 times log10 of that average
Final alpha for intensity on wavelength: 0.31 mag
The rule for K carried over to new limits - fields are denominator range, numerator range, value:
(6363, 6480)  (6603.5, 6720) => 1.02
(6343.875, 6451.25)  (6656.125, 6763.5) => 1.05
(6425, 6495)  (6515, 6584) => 1.29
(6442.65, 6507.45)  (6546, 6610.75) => 1.35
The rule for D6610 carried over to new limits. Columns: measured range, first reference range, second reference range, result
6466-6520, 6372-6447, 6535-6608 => 7.2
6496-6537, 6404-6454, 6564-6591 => 8.6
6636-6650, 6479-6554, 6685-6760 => 0.5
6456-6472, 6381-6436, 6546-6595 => 2.2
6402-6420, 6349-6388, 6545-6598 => 1.6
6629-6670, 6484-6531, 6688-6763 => 2.0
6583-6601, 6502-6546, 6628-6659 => -4.0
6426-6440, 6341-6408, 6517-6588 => 1.8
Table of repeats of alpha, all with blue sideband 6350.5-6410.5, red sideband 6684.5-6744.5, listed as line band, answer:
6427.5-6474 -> 0.01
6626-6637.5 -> 0.04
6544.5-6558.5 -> -0.15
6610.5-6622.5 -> 0.05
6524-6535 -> 0.05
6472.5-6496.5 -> 0.00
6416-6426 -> 0.04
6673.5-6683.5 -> 0.07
